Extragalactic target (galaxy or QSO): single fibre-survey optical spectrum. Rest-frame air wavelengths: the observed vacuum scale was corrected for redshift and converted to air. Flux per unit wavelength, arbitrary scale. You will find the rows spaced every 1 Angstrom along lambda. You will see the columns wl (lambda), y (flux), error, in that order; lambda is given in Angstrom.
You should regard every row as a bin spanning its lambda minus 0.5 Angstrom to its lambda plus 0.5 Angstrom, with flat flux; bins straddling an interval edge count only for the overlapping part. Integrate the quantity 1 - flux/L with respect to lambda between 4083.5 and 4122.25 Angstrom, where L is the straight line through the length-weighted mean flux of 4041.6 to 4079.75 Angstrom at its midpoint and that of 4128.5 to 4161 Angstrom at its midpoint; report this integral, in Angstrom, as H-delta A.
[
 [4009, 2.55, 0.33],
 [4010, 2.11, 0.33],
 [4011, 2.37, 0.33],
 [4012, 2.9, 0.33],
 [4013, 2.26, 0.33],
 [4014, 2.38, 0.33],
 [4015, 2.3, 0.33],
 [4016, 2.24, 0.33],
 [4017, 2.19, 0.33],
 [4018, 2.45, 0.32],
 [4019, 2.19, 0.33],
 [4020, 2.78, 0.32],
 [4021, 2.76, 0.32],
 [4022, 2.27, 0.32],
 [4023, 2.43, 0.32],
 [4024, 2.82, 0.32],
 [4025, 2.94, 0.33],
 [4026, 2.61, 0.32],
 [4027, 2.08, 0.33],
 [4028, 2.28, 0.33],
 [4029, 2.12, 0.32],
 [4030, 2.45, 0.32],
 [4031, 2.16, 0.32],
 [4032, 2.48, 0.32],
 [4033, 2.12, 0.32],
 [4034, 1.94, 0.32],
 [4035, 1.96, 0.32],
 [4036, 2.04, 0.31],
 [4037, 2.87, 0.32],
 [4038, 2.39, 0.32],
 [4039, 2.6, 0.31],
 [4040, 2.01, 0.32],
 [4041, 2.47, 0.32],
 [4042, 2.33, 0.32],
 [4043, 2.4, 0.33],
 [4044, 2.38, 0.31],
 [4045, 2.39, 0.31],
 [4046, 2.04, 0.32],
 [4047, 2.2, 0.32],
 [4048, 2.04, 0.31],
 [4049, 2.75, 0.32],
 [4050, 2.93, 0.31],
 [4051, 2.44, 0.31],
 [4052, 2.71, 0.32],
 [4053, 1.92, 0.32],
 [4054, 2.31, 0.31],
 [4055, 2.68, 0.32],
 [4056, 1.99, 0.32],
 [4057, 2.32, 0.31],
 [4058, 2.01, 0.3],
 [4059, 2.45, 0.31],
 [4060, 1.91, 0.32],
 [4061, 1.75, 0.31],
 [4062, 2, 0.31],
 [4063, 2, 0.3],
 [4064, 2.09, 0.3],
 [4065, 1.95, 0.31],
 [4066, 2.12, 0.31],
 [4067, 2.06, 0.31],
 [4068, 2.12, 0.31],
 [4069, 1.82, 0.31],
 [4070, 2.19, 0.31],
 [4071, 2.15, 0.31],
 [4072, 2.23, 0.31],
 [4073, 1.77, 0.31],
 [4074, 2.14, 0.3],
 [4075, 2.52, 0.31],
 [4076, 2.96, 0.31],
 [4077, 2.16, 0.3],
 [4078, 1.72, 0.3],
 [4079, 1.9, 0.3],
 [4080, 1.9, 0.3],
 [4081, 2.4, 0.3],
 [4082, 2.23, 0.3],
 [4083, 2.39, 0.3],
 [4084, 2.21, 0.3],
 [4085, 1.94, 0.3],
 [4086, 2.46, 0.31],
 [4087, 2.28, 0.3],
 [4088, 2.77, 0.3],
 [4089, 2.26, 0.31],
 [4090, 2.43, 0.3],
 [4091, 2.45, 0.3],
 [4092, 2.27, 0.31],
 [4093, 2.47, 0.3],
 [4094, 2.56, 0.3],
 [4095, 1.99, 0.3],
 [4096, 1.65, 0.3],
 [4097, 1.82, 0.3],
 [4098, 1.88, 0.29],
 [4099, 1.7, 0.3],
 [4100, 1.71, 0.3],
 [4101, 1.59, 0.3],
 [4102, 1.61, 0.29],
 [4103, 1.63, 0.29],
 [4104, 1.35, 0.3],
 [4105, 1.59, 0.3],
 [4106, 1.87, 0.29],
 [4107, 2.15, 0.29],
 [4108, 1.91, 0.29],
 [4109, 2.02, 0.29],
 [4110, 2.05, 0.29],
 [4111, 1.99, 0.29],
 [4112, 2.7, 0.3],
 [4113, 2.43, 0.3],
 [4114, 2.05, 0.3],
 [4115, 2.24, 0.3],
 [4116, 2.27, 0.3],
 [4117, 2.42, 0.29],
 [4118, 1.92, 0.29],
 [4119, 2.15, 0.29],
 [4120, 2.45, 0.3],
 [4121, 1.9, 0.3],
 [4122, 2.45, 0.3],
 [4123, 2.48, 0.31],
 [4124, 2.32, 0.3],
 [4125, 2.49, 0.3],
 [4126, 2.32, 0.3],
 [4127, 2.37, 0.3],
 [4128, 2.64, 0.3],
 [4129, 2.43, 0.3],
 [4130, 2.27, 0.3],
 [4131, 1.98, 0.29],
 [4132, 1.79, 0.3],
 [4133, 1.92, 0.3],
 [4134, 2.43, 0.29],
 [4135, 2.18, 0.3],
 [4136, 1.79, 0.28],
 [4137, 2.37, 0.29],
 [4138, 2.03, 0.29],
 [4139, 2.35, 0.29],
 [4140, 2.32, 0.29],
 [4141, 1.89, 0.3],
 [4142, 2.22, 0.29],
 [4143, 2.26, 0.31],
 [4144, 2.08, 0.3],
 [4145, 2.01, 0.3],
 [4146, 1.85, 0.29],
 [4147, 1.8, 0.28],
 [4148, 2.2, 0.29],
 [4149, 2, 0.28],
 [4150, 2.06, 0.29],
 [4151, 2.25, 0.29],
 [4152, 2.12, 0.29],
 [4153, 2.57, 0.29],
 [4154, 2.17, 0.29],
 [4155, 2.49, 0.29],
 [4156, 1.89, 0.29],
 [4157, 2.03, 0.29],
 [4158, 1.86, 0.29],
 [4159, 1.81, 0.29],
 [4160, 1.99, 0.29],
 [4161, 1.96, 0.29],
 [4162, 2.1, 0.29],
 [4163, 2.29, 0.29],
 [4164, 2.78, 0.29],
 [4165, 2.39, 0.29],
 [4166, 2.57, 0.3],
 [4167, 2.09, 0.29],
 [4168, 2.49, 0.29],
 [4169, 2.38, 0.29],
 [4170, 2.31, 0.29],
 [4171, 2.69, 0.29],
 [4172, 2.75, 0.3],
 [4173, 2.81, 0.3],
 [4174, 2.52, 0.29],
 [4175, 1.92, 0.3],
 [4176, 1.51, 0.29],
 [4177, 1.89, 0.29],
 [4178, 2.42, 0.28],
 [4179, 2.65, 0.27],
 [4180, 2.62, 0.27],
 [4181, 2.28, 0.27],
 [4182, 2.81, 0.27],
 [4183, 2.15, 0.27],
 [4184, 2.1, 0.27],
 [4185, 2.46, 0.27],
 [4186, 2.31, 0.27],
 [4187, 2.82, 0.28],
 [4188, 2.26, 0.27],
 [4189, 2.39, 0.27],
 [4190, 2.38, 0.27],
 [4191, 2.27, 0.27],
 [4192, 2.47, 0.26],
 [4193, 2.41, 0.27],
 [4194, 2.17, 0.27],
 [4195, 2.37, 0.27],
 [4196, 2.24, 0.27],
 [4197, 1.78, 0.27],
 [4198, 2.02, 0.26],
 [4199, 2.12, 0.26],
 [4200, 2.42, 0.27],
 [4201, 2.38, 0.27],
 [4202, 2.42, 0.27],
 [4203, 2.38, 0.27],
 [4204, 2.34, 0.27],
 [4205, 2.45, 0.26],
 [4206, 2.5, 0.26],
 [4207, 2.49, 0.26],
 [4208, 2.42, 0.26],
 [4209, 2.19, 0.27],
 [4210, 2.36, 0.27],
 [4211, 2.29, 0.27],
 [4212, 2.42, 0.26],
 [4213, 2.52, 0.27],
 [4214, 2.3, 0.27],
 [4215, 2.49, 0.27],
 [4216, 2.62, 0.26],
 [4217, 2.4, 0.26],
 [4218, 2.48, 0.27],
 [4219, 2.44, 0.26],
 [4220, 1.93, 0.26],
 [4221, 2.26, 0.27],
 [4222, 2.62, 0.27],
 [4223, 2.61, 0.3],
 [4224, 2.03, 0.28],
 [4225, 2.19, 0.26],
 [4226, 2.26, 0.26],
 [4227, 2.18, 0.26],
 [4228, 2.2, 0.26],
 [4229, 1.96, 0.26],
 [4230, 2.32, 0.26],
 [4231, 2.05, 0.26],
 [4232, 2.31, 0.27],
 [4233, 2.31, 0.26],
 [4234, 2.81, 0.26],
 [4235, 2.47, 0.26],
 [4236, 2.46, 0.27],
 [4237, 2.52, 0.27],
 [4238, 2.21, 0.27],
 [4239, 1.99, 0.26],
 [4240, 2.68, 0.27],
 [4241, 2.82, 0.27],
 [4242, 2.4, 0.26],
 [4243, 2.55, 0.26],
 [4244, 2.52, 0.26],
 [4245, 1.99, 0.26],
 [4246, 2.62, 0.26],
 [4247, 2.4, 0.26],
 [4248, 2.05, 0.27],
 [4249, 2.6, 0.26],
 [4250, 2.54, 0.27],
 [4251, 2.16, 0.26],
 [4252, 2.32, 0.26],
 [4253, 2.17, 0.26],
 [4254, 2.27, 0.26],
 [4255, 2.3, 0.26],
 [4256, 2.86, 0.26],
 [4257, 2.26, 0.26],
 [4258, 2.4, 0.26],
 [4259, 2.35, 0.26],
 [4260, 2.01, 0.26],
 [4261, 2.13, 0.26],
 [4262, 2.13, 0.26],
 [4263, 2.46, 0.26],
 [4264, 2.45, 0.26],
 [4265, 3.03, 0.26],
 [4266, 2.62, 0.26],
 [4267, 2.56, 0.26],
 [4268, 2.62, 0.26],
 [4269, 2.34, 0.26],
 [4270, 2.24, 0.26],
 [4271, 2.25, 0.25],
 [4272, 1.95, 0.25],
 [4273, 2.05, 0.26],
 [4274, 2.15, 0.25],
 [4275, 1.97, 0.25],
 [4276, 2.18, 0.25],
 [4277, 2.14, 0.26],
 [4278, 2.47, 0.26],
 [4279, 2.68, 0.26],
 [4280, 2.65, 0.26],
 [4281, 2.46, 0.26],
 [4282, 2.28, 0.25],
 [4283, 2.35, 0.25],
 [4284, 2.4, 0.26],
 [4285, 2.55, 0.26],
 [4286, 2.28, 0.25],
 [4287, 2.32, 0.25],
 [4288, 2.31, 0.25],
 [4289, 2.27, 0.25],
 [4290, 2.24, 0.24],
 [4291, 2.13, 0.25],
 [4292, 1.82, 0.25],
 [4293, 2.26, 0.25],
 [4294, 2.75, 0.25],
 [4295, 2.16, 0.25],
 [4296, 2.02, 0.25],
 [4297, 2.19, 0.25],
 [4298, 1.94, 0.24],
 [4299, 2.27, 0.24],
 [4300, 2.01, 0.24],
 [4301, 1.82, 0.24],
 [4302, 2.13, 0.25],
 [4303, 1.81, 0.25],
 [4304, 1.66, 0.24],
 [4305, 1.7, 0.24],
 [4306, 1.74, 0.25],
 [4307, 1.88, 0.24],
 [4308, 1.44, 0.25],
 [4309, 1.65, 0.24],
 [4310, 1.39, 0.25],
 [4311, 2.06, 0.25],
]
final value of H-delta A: 1.2 Angstrom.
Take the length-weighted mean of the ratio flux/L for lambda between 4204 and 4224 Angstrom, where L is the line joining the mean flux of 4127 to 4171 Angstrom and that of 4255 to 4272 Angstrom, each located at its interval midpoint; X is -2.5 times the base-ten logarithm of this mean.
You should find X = -0.04 mag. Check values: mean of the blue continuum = 2.18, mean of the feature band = 2.4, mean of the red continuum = 2.4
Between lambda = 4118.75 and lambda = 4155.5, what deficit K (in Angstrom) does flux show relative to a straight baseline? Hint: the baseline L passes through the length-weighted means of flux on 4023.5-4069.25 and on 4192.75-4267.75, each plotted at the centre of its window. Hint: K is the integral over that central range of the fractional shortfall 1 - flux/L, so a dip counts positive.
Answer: 1.8 Angstrom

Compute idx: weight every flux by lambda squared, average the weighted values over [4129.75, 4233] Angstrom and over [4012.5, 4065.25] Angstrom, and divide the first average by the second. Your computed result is 1.05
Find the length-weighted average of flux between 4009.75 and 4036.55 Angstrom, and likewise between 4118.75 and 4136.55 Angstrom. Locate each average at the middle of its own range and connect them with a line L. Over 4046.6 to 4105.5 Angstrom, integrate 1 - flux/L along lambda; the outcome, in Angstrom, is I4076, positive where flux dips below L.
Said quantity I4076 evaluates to 4.3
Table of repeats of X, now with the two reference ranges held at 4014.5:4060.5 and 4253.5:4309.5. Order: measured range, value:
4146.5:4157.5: 0.07 mag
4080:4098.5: 0.04 mag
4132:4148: 0.10 mag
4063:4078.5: 0.10 mag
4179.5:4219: -0.05 mag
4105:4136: 0.05 mag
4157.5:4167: 0.05 mag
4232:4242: -0.10 mag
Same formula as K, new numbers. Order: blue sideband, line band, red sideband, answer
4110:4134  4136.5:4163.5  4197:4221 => 2.1 Angstrom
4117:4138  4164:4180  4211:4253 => -0.7 Angstrom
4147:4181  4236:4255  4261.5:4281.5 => -0.3 Angstrom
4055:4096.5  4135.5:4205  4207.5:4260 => 1.1 Angstrom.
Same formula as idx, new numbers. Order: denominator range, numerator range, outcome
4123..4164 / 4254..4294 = 1.15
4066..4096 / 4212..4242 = 1.14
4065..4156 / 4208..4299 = 1.17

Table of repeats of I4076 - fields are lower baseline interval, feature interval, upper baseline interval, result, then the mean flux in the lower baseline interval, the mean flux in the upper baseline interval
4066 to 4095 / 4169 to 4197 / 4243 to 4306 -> -1.3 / 2.23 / 2.27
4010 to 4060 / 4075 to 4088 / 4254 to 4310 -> 0.5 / 2.36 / 2.21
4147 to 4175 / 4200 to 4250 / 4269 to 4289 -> -2.0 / 2.27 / 2.3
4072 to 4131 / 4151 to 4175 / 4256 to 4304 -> -1.1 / 2.15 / 2.27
